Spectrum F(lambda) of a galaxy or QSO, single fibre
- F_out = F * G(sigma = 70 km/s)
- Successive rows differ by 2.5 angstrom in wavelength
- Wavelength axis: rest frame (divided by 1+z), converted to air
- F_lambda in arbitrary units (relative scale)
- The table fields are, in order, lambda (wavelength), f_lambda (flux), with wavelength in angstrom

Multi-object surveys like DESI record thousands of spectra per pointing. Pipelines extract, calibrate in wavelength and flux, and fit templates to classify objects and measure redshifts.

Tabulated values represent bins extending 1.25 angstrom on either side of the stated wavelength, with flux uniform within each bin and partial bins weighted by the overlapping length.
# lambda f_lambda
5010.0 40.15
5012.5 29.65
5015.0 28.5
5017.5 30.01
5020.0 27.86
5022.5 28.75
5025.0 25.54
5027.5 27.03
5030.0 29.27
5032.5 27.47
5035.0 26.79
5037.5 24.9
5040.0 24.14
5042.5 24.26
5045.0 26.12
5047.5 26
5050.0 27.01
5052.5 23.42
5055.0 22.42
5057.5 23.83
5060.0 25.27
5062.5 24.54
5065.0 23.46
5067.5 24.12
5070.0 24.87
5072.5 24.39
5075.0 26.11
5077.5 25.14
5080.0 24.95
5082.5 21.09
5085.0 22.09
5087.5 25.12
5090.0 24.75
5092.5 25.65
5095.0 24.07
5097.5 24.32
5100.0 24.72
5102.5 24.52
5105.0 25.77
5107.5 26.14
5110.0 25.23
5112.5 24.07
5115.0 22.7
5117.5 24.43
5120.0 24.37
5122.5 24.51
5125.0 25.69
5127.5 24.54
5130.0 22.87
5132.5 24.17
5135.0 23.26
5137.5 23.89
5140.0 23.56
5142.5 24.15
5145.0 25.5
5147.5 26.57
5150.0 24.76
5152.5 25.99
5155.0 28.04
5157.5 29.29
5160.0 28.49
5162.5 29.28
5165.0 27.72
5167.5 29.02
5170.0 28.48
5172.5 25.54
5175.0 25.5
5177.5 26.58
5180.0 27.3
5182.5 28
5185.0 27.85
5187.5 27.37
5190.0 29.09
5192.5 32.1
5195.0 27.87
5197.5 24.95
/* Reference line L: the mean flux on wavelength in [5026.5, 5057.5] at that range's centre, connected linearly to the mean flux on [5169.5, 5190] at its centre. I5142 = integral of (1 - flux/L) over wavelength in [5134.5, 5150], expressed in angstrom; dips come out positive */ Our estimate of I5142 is 1.3 angstrom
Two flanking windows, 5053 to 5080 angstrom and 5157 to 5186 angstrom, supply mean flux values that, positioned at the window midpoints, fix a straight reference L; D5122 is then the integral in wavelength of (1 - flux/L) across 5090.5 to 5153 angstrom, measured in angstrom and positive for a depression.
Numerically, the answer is 3.7 angstrom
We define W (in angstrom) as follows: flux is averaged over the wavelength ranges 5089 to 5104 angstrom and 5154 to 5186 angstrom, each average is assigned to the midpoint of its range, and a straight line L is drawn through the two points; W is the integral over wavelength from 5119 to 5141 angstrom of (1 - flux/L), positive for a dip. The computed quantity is 1.68 angstrom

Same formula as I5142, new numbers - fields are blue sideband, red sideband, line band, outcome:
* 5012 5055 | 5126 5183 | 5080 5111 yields 2.29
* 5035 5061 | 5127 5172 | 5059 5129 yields 2.46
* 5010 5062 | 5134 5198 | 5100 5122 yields 1.81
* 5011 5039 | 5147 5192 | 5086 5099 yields 1.41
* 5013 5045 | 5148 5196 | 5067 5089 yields 2.49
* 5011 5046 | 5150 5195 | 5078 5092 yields 1.89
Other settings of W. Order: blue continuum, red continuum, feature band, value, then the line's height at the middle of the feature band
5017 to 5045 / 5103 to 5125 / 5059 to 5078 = 0.8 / 25.9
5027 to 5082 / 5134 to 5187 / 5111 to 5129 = 1.2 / 26.1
